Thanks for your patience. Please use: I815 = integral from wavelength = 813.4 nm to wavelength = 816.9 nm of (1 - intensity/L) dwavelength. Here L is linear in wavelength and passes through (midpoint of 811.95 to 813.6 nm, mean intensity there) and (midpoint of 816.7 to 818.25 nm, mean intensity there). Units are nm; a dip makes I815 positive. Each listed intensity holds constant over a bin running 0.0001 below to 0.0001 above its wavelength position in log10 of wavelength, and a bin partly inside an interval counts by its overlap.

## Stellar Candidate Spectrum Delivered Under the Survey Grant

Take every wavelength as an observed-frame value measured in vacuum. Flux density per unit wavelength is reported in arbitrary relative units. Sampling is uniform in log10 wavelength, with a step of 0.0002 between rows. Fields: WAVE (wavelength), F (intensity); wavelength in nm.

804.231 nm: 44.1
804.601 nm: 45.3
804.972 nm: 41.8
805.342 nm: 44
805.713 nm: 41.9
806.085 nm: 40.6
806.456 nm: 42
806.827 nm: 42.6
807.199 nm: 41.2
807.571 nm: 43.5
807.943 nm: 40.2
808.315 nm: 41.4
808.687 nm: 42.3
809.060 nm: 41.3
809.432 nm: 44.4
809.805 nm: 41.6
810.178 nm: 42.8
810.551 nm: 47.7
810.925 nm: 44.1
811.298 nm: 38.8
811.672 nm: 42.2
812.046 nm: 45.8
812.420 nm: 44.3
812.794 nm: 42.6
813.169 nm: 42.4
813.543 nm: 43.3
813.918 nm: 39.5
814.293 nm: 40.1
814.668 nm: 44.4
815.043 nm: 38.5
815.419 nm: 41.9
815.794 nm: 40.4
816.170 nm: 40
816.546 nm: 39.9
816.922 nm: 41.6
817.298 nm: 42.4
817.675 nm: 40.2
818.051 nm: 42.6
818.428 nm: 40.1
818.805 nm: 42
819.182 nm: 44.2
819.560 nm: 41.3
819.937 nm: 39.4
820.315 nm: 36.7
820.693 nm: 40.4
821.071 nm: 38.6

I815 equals 0.14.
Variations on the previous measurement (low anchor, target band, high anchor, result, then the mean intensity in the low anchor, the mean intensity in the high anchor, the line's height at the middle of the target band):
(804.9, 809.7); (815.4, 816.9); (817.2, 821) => 0.02 nm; 42.1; 40.8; 41.1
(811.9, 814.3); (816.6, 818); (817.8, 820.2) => 0.01 nm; 42.7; 41.4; 41.8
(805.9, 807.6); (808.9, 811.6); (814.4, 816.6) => -0.10 nm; 41.8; 40.9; 41.5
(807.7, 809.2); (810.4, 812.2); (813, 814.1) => -0.09 nm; 41.4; 41.7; 41.6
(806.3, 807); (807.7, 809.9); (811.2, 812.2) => 0.02 nm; 42.3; 42.4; 42.4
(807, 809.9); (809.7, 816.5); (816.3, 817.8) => -0.12 nm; 42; 41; 41.5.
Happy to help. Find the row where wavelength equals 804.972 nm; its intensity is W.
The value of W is 41.8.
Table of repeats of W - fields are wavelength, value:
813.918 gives 39.5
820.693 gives 40.4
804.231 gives 44.1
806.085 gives 40.6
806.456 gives 42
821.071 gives 38.6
